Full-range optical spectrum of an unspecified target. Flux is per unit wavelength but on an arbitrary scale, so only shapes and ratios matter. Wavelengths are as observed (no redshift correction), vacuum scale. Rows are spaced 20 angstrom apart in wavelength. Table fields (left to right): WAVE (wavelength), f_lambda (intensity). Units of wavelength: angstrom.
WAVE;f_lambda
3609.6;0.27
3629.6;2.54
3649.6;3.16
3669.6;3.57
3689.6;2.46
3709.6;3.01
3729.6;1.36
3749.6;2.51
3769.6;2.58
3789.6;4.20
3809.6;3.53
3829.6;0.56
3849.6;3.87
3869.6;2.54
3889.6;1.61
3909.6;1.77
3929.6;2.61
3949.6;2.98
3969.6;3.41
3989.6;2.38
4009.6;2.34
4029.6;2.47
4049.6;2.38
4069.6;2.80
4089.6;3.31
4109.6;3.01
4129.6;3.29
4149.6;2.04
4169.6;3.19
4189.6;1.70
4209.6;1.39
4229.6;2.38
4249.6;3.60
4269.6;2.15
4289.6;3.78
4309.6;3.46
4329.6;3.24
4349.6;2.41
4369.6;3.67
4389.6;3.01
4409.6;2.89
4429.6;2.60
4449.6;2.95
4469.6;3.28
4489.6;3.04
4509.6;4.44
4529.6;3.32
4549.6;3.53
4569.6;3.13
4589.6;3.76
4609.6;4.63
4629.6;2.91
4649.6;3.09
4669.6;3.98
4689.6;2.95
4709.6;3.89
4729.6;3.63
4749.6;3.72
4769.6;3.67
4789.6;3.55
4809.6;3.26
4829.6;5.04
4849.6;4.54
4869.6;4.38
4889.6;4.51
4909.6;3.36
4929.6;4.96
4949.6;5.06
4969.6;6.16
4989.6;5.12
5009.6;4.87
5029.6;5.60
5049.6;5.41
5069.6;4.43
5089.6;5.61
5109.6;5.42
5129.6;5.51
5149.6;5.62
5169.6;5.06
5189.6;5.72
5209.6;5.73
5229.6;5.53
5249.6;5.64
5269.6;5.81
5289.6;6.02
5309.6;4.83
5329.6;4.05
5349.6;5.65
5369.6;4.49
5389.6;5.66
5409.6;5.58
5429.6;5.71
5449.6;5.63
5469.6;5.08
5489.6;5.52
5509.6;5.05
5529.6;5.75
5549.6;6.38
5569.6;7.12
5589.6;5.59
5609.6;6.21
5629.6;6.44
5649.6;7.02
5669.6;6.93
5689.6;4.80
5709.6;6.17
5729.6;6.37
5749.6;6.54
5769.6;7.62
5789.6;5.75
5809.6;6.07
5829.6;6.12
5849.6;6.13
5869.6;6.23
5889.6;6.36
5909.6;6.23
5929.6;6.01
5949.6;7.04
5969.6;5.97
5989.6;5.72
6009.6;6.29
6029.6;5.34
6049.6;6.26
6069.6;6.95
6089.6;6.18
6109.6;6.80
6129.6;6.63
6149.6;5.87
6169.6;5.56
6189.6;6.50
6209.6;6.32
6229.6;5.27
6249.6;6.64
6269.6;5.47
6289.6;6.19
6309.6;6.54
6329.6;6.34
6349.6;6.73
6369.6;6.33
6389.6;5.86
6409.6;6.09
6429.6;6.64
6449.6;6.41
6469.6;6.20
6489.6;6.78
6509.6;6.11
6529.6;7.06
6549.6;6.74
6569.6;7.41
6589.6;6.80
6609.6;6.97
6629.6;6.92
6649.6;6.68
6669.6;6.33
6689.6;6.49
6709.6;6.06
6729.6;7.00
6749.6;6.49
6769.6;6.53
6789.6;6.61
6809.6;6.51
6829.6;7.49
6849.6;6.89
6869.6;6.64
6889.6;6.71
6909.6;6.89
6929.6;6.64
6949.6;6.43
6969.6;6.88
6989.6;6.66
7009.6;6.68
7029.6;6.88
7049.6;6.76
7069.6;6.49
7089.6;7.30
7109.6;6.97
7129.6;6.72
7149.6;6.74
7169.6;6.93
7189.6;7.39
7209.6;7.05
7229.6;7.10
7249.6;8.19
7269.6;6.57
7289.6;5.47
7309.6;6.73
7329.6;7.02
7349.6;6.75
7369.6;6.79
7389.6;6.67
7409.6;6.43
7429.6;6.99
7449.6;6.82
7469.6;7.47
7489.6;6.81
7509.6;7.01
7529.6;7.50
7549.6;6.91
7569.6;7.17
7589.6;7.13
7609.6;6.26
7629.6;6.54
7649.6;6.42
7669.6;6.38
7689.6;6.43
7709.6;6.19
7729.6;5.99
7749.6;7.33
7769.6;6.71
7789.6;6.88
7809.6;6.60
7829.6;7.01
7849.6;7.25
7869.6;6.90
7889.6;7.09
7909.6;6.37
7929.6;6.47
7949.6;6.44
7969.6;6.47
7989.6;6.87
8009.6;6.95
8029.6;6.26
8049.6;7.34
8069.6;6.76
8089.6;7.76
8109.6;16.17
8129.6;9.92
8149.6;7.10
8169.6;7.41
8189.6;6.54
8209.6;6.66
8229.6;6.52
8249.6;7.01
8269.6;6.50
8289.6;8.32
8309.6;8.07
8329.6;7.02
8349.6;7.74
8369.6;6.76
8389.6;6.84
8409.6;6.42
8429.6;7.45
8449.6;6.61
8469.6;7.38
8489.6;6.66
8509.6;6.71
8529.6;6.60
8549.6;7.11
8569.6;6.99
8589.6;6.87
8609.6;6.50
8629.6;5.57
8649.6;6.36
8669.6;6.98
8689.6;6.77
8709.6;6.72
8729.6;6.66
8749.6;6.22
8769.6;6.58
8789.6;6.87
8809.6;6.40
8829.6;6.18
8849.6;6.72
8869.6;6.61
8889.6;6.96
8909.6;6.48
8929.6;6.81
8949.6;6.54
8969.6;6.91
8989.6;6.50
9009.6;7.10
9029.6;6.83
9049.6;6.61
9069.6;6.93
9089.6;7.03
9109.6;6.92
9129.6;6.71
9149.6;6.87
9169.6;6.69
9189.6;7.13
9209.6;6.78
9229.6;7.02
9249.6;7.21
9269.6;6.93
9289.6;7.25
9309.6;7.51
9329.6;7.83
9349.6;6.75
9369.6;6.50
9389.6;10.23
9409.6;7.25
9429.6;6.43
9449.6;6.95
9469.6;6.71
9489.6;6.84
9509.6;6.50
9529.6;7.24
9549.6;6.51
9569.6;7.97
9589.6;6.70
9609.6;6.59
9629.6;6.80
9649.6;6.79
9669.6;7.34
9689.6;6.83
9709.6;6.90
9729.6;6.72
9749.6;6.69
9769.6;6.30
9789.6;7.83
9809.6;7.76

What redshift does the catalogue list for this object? 0.235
